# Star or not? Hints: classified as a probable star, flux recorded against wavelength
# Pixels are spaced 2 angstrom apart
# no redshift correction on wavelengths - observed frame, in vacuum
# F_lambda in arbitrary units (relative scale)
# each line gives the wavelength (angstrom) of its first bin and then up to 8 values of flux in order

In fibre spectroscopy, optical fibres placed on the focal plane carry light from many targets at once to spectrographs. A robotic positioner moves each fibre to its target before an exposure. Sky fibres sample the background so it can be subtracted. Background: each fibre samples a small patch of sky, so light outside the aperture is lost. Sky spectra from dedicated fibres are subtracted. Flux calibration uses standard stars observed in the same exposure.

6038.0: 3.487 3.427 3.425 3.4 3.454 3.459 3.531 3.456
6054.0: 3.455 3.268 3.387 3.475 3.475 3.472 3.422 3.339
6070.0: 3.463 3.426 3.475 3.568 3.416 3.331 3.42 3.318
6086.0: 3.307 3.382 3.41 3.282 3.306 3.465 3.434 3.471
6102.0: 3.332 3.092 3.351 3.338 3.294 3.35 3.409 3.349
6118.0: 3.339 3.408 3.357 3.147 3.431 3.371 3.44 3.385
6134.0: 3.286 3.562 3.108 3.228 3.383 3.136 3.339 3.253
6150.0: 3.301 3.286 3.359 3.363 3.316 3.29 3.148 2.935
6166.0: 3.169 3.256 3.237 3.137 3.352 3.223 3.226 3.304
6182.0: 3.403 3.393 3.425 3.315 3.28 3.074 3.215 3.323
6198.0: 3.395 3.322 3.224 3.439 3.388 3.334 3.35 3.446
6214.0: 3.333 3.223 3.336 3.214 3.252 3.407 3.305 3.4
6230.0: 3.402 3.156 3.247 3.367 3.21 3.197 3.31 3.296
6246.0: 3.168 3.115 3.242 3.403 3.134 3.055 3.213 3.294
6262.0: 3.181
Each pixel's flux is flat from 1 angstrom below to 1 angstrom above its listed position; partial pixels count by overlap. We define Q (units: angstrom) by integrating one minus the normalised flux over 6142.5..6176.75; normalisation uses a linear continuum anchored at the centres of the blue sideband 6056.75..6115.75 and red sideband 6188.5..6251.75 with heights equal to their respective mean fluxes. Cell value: 0.9 angstrom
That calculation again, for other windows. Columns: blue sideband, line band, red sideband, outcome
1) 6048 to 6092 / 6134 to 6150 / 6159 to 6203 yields 0.12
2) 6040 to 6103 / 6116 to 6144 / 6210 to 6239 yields 0.32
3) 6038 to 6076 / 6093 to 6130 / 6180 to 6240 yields 0.49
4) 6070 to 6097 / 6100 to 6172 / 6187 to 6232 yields 1.40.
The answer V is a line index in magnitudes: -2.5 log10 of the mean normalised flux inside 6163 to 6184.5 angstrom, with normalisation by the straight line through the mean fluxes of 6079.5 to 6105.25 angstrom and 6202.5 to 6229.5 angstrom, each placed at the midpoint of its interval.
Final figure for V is 0.04 mag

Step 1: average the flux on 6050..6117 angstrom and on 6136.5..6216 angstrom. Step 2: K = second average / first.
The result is 0.97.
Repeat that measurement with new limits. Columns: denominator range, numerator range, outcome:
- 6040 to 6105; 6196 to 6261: 0.97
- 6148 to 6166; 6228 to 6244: 1.01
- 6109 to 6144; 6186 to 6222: 0.99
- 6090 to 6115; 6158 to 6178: 0.96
